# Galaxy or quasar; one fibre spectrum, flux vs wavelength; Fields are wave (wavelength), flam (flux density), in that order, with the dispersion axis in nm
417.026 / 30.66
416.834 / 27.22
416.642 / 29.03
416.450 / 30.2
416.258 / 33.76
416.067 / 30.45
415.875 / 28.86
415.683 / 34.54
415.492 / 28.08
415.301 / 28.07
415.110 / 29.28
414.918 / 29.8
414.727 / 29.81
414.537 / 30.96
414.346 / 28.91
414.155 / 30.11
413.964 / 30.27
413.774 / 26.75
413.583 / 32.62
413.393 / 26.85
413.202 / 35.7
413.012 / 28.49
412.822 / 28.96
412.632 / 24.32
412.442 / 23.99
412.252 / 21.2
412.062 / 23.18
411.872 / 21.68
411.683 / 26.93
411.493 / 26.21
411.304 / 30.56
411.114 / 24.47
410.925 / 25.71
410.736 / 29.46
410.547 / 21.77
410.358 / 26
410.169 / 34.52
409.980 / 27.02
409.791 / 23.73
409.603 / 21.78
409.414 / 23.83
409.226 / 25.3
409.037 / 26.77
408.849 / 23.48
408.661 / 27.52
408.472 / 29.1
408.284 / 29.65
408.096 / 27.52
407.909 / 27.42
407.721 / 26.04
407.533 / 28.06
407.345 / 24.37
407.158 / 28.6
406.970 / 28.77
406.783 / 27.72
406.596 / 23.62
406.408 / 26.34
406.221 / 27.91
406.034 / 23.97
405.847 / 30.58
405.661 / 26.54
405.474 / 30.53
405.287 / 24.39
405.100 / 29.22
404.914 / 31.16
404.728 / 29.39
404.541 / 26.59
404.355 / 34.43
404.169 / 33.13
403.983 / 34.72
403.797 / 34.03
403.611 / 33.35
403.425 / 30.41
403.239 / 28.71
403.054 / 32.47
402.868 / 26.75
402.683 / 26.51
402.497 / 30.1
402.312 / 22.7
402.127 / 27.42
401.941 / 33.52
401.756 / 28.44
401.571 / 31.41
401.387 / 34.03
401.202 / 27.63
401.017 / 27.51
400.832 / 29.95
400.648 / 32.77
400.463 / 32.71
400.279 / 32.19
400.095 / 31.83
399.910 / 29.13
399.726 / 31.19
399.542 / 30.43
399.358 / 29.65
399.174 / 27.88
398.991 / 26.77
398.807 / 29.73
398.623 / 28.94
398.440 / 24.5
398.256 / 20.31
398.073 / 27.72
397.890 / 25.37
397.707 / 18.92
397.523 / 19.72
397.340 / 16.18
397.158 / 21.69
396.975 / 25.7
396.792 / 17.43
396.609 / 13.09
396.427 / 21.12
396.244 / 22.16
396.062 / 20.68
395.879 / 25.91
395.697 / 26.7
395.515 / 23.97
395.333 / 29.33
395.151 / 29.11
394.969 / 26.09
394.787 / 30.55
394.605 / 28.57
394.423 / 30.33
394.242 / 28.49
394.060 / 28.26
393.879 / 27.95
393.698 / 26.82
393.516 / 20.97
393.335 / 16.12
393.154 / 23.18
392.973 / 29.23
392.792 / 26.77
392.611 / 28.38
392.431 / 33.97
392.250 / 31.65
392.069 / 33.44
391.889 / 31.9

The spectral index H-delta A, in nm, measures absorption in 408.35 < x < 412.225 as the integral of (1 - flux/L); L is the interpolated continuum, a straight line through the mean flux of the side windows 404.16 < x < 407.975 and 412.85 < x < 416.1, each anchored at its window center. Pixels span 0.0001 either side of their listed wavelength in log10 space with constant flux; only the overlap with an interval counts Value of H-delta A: 0.41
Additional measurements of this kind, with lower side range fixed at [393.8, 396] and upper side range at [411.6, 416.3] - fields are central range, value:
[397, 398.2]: 0.26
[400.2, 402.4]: -0.15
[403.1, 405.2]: -0.24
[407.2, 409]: 0.08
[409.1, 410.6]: 0.14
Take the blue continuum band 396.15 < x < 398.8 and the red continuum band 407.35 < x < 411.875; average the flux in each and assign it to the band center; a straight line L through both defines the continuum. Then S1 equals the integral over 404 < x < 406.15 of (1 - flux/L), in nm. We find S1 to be -0.392 nm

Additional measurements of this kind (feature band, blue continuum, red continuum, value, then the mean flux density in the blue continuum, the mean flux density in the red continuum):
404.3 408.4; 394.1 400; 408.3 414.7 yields -0.22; 25.3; 27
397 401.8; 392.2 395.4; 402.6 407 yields 0.15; 27.5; 29.2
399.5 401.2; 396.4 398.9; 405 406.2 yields -0.47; 22.2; 27.6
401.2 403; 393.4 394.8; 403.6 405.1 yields 0.11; 27.4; 31.9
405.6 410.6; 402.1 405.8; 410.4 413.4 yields 0.22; 29.7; 26.2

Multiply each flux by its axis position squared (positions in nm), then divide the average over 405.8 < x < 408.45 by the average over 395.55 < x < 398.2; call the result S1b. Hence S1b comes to 1.3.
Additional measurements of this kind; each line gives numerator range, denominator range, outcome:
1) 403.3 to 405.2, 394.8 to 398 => 1.44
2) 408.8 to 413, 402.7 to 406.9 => 0.90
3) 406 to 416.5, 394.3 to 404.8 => 1.06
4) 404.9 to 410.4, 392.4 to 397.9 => 1.17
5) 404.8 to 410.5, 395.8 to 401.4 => 1.09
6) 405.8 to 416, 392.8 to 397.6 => 1.22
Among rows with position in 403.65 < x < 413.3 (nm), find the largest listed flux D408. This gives 35.7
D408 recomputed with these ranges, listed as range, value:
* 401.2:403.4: 34.03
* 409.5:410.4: 34.52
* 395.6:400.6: 32.71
